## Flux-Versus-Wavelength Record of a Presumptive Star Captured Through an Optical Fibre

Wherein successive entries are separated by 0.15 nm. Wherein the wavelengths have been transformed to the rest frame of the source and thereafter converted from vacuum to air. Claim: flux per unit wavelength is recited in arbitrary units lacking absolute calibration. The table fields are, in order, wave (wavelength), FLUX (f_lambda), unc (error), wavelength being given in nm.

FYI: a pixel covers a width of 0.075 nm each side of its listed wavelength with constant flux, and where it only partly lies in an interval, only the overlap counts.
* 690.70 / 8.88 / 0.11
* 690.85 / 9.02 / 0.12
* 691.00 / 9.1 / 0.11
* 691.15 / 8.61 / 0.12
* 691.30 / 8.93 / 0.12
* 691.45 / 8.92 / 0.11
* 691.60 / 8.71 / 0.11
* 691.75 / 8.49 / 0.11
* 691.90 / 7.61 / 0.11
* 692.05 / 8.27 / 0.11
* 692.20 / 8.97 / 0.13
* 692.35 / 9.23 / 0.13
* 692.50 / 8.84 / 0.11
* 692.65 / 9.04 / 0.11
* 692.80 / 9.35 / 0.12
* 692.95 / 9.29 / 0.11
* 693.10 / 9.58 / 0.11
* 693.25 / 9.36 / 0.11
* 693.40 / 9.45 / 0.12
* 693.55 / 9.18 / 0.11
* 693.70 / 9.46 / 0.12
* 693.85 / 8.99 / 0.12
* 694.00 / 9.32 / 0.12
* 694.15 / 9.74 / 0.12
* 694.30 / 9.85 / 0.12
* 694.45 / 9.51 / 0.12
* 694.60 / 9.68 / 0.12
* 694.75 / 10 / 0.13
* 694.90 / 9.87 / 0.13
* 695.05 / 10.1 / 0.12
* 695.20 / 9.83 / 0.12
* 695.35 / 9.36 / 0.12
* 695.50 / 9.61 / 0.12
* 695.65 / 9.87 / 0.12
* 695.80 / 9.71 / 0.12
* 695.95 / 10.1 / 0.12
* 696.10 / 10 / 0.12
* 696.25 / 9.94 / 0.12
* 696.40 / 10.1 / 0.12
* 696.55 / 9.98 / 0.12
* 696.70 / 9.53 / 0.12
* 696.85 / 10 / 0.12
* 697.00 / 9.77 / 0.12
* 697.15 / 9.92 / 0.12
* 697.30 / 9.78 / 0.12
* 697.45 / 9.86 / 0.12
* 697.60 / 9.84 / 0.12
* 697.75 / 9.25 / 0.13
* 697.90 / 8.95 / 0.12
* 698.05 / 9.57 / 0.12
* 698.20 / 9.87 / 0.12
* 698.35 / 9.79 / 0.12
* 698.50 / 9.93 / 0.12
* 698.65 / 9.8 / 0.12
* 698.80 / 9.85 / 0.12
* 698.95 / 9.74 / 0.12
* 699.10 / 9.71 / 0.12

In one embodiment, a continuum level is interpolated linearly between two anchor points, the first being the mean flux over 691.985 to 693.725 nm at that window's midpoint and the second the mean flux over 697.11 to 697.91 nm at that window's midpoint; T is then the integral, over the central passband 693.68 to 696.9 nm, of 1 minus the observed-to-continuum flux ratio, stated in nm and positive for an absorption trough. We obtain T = -0.12 nm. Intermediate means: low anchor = 9.17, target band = 9.76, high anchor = 9.64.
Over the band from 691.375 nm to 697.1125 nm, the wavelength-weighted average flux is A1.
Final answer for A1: 9.44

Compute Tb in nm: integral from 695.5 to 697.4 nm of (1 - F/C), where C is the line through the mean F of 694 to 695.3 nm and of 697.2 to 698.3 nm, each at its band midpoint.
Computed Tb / -0.04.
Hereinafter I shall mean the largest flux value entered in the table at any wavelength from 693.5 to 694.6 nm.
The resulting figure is 9.85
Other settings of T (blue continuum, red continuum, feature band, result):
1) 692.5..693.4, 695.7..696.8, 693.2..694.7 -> 0.00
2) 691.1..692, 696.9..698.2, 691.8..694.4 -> -0.09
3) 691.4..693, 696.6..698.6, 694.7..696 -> -0.07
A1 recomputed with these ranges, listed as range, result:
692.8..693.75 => 9.38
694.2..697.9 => 9.79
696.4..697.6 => 9.85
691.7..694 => 9.02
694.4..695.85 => 9.76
